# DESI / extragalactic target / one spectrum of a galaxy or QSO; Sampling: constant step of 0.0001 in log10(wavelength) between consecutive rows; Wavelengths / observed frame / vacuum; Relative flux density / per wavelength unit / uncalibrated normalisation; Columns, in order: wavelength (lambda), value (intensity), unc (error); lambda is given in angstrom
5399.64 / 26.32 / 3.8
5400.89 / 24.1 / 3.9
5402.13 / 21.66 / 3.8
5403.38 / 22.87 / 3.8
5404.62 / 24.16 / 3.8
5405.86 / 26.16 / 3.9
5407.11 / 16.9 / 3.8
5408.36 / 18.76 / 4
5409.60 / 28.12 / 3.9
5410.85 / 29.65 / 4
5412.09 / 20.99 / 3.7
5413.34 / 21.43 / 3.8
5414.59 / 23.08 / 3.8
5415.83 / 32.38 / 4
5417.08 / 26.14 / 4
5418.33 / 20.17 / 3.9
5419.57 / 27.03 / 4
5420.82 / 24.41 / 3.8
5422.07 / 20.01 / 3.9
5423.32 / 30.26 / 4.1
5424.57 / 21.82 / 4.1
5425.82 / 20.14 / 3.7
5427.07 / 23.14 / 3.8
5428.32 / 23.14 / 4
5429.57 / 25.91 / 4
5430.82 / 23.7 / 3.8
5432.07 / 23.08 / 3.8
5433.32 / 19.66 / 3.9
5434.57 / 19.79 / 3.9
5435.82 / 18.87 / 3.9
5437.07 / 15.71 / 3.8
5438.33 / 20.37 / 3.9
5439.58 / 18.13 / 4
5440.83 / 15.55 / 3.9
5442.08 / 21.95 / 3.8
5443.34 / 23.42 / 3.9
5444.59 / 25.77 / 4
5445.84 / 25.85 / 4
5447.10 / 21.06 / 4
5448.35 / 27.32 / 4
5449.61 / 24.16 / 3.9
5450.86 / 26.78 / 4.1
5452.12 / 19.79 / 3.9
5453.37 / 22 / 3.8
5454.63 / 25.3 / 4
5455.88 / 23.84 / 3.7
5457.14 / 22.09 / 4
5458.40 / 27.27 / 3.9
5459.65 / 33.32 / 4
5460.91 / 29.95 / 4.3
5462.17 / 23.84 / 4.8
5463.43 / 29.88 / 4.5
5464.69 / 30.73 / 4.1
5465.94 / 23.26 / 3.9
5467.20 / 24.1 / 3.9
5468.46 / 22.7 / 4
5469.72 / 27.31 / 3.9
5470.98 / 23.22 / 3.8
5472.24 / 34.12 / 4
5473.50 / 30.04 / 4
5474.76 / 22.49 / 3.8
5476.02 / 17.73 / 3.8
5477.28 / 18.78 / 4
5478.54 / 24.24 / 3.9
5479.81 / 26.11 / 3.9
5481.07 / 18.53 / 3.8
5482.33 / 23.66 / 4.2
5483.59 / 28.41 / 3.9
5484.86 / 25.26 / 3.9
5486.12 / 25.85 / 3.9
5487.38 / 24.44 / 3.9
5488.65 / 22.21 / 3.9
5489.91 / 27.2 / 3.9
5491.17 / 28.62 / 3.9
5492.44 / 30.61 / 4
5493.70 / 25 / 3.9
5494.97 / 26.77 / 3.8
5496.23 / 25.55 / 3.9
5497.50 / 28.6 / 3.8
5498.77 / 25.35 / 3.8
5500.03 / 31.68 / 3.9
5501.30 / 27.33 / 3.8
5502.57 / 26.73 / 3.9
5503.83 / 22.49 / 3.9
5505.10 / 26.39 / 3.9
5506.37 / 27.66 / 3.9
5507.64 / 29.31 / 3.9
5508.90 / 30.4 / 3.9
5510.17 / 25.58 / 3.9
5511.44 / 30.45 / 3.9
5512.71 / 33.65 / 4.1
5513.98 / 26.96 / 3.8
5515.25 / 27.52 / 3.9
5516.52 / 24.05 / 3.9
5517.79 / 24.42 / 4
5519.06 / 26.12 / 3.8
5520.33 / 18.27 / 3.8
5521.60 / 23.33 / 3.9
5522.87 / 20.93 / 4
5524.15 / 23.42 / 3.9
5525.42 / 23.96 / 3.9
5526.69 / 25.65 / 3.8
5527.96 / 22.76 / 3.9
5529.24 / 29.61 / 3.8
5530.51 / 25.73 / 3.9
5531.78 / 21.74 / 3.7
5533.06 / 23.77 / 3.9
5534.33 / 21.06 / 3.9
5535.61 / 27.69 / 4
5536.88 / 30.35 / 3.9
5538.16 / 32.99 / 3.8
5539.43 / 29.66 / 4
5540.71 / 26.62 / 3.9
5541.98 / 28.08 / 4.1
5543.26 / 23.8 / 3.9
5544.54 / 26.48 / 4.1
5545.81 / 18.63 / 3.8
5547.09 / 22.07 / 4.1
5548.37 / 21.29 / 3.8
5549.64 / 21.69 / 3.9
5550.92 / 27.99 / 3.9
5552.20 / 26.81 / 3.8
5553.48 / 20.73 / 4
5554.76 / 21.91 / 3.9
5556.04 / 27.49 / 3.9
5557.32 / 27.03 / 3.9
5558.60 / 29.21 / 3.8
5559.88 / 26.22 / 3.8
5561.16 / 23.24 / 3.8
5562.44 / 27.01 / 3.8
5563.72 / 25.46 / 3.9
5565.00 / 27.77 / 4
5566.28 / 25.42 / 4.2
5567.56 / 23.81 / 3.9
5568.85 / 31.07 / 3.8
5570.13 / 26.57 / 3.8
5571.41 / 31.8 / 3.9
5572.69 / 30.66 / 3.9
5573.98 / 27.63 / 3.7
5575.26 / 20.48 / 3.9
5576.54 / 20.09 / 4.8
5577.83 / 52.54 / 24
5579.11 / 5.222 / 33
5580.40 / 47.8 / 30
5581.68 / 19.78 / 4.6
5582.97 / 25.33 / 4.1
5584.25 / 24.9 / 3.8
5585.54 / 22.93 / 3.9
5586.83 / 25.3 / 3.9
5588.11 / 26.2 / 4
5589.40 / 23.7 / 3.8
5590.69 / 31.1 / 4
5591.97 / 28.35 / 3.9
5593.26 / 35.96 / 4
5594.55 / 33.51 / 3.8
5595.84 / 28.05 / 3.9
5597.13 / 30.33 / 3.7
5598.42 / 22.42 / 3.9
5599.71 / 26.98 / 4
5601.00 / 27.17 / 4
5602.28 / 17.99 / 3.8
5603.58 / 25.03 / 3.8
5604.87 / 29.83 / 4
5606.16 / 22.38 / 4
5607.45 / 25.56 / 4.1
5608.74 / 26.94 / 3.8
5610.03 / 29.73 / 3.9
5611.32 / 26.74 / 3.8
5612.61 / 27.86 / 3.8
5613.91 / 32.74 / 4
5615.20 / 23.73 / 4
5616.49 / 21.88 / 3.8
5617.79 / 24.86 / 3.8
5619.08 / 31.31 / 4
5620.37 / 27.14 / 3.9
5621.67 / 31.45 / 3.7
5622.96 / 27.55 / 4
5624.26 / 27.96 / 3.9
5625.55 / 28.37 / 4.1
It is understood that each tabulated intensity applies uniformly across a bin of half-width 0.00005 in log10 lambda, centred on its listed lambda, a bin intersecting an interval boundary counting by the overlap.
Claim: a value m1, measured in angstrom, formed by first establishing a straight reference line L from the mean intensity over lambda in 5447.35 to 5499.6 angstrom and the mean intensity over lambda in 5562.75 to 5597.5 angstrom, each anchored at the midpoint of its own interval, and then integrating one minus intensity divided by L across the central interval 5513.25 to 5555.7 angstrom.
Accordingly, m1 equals 3.26 angstrom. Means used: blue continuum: 25.5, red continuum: 27.8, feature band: 24.8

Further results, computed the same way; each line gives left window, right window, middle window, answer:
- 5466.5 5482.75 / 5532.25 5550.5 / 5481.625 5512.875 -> -3.26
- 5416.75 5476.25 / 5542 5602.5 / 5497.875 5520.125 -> -1.85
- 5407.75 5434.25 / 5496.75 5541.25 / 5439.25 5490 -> 0.83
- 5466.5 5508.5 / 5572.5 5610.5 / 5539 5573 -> 1.04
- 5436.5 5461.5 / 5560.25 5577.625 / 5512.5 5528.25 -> 0.63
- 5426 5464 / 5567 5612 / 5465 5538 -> -2.42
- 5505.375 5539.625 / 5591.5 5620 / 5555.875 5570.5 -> 0.00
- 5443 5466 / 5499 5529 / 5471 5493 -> 0.62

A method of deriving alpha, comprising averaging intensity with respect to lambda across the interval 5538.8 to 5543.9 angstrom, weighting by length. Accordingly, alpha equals 27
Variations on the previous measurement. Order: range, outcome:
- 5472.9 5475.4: 26.2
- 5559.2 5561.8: 24.8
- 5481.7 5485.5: 25.8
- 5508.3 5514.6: 29.4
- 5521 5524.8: 22.5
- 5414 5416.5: 27.8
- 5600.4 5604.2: 23.3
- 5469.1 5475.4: 27.4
